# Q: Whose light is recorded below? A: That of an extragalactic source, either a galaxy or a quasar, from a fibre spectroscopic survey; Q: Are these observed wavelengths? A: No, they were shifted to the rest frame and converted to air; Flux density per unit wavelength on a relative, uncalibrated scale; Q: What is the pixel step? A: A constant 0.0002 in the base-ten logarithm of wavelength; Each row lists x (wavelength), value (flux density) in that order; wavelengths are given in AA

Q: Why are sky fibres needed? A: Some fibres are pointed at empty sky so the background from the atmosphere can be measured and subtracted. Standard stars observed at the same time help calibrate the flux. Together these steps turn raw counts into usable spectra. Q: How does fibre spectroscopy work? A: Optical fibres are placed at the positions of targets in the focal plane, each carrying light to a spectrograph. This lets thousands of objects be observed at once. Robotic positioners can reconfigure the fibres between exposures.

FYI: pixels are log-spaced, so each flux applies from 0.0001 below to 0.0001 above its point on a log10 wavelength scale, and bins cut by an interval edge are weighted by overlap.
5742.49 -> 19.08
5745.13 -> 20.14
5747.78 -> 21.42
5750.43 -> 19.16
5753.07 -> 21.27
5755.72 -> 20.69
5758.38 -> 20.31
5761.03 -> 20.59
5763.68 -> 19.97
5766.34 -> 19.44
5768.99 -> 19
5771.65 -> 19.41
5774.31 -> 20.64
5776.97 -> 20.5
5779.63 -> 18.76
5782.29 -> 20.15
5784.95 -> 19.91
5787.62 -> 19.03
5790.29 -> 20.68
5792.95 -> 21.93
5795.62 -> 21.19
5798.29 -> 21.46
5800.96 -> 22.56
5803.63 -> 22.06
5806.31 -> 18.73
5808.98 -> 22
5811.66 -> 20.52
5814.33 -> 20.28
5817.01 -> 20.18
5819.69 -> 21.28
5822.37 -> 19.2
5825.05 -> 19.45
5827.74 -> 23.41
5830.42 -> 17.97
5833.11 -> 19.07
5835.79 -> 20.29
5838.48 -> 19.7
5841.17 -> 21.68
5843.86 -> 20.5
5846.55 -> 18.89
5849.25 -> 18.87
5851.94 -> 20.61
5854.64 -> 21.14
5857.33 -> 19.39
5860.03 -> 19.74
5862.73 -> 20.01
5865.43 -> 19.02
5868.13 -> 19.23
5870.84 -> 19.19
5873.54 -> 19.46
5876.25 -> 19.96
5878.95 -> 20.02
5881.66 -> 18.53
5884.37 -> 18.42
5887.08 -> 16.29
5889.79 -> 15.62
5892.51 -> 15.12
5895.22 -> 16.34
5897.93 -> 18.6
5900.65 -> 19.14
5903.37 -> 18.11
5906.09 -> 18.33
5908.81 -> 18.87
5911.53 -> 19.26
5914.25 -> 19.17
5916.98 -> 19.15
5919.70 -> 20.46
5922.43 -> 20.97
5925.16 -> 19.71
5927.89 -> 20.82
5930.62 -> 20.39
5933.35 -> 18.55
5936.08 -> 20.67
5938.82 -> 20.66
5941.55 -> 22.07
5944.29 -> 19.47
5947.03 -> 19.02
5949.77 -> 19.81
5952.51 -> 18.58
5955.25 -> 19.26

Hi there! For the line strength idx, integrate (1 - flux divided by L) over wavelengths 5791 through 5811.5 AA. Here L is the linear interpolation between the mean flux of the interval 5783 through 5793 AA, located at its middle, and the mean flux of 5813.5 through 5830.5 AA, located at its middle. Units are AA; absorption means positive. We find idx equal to -1.1 AA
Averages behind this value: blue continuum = 20.2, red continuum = 20.4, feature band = 21.3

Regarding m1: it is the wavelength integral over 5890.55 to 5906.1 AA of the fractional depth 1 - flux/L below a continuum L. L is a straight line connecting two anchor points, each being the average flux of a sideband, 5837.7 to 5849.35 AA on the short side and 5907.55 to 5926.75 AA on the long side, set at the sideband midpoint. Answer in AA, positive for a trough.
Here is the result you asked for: 1.8 AA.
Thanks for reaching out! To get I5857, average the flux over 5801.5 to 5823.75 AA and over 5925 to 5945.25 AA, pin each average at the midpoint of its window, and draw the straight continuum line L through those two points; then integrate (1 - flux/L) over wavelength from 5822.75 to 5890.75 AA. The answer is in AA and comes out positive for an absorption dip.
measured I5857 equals 3.4 AA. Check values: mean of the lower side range 20.6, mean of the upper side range 20.3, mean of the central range 19.5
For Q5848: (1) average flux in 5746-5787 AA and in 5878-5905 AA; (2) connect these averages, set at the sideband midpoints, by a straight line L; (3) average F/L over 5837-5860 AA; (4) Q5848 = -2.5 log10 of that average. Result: -0.092 mag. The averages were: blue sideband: 20.1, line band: 20.1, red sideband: 17.6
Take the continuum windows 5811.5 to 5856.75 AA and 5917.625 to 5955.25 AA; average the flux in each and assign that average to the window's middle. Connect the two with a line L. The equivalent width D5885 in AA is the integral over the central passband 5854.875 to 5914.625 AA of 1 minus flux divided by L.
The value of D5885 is 4.54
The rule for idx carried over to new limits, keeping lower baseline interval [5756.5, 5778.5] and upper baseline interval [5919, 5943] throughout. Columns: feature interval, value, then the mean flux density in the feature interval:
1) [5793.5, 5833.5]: -1.12 AA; 20.7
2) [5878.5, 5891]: 1.66 AA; 17.6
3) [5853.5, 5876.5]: 0.70 AA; 19.7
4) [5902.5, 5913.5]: 0.92 AA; 18.7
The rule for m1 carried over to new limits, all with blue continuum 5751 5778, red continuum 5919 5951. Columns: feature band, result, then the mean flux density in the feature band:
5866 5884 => 0.77 AA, 19.3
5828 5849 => 0.31 AA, 19.9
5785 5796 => -0.23 AA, 20.6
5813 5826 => 0.05 AA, 20.1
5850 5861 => 0.01 AA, 20.2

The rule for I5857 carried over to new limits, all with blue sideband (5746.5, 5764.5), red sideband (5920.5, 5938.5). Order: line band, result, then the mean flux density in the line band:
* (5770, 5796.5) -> 0.3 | 20.2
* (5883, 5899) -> 2.8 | 16.7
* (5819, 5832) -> 0.1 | 20.2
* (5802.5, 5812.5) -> -0.2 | 20.8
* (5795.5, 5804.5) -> -0.6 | 21.9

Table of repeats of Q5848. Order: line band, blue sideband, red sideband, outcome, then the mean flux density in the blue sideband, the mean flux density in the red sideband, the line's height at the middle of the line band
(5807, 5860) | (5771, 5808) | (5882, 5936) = -0.02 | 20.5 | 18.6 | 19.8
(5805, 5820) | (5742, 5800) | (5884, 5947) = -0.03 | 20.2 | 19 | 19.9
